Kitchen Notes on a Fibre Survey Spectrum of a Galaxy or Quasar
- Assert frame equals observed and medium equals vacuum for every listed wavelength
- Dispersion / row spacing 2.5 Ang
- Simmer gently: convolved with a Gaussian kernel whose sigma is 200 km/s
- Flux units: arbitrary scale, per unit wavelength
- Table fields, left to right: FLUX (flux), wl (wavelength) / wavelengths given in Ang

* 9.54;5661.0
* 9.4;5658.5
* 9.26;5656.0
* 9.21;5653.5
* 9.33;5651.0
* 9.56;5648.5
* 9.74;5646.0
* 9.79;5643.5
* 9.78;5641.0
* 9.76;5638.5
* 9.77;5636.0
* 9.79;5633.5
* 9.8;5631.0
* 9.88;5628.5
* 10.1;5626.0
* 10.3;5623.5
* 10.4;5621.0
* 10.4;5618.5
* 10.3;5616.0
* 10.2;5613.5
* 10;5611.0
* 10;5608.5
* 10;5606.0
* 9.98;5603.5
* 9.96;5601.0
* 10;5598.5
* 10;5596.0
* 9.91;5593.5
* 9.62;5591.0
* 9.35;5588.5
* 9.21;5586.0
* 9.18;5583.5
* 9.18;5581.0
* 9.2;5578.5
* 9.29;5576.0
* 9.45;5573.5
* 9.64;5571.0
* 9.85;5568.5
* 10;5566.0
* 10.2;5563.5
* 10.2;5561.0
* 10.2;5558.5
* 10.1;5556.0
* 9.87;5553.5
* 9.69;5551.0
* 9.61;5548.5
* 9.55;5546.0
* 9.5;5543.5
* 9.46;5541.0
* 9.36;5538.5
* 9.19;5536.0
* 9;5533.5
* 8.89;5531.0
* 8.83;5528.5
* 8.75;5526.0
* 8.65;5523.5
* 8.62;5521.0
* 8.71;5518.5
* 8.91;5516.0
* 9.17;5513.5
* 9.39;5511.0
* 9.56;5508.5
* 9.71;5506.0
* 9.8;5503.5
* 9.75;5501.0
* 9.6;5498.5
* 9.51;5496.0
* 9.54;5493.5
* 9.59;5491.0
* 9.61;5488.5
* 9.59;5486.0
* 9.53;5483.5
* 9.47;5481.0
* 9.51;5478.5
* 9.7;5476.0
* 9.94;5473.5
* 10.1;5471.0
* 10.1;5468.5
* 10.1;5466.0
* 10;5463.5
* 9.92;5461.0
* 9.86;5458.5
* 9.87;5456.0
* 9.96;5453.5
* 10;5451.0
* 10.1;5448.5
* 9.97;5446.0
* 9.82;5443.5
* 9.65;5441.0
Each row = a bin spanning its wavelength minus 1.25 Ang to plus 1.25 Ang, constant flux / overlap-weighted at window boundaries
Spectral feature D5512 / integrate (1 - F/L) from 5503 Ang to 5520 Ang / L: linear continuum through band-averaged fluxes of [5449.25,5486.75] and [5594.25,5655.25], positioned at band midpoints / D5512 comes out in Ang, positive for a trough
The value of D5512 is 1.0 Ang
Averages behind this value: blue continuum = 9.85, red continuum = 9.91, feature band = 9.29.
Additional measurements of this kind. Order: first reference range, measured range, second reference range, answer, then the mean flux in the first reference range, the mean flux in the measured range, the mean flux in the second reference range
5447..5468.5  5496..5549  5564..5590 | 2.5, 9.98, 9.24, 9.46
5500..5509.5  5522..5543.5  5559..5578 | 1.6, 9.71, 9.04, 9.8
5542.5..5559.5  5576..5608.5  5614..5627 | 1.5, 9.79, 9.63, 10.3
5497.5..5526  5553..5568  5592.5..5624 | -0.6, 9.24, 10.1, 10.1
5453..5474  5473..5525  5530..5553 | 1.6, 9.99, 9.41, 9.38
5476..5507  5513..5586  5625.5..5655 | 1.9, 9.6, 9.39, 9.7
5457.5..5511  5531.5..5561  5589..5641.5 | 0.8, 9.73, 9.6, 9.99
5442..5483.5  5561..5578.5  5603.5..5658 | 0.3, 9.89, 9.73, 9.87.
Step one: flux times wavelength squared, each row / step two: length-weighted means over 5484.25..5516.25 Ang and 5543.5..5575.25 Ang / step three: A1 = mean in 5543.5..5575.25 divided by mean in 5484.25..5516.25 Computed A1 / 1.05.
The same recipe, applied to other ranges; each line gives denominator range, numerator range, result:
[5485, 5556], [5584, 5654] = 1.09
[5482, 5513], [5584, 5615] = 1.06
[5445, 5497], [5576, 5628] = 1.05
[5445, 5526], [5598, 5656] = 1.08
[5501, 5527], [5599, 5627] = 1.15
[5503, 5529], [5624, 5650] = 1.13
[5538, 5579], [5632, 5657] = 1.02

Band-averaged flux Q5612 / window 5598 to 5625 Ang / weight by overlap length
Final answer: 10.1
